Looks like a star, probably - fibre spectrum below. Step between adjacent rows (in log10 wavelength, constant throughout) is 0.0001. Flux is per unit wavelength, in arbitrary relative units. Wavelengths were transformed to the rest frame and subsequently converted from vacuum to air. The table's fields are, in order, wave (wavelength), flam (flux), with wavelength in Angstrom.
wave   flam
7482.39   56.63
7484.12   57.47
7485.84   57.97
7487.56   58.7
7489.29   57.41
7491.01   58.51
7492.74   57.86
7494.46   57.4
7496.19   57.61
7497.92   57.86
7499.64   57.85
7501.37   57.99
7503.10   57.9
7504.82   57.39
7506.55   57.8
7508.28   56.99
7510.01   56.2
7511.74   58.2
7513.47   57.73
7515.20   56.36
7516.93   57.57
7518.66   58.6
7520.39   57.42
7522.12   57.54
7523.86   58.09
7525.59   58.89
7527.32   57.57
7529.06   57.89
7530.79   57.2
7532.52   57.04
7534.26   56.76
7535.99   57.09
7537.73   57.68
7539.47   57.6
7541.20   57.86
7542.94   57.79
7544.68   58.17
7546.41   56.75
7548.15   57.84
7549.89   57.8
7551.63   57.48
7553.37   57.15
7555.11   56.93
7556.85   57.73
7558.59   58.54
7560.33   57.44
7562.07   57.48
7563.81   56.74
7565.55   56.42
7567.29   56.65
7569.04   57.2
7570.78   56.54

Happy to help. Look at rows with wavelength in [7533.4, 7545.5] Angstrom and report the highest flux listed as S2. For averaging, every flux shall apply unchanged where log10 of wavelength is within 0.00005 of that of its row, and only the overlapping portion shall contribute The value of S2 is 58.17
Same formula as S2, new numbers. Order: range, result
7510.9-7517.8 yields 58.2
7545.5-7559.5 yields 58.54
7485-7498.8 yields 58.7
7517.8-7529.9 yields 58.89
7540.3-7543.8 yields 57.86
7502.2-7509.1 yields 57.9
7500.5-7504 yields 57.99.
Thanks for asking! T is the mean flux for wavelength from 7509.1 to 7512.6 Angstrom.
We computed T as 57.2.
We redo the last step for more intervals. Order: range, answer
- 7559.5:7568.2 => 56.9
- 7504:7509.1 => 57.4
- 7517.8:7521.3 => 58.1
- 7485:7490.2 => 58.1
